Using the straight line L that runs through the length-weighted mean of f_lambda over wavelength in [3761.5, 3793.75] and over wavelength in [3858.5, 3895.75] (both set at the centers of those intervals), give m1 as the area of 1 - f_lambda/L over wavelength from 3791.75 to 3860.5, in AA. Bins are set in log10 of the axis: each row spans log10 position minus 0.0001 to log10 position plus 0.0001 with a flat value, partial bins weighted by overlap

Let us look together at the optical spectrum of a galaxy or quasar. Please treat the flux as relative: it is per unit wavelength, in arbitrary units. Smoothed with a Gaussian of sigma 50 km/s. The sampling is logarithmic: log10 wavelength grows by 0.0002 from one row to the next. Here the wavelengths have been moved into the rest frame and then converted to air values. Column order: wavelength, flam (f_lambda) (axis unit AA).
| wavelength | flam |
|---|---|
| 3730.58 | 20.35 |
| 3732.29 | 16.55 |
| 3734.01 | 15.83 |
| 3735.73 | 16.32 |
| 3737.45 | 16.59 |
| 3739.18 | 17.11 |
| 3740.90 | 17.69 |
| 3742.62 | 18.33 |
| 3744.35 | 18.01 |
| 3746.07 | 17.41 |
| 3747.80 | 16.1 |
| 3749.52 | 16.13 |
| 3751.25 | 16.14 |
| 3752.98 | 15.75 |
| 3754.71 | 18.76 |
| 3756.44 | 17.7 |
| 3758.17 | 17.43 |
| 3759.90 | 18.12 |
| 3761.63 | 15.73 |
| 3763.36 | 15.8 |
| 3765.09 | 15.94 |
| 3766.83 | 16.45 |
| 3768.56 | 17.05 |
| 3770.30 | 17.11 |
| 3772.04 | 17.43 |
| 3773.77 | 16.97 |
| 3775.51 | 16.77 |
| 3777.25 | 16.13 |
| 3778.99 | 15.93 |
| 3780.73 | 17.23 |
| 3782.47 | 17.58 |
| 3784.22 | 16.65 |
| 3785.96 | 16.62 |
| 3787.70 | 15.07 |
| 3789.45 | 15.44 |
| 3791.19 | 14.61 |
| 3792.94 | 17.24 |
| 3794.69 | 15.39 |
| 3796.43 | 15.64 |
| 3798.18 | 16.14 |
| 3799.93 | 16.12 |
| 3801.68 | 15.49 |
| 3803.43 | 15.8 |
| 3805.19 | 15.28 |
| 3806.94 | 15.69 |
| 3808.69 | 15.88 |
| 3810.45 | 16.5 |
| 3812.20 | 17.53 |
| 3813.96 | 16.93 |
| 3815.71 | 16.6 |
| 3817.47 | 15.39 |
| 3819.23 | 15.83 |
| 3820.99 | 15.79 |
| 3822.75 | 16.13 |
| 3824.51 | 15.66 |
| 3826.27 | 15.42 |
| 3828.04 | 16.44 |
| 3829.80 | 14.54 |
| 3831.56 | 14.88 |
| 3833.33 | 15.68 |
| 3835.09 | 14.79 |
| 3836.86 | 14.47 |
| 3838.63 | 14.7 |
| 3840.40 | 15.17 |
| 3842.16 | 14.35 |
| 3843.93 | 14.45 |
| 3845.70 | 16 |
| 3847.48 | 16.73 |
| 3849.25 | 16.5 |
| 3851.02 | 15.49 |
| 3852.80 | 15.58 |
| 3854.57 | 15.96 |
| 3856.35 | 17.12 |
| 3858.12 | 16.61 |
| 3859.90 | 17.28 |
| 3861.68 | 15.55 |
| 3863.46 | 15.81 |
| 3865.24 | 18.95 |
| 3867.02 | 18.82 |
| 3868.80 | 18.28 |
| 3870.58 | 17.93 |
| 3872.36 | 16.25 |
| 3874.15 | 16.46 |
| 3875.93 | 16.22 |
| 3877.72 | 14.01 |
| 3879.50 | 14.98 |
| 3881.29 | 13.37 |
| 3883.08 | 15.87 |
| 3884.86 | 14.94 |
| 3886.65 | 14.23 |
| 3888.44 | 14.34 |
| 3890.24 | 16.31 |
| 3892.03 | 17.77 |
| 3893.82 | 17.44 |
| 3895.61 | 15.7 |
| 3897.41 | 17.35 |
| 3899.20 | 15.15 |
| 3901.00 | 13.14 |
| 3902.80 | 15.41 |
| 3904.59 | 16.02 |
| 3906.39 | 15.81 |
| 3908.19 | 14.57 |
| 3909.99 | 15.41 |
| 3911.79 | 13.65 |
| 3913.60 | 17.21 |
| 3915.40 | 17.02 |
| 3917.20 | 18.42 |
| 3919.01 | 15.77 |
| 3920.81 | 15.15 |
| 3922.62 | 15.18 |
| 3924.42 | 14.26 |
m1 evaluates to 2.2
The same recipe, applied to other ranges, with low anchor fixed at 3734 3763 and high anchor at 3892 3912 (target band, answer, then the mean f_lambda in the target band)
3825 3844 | 1.40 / 15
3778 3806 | 1.02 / 16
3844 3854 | 0.10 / 15.9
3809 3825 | 0.12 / 16.3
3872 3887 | 0.63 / 15.1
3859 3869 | -0.90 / 17.4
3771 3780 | 0.06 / 16.7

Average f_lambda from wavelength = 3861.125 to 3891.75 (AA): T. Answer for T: 16.1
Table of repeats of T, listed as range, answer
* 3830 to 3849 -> 15.1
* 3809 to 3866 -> 15.9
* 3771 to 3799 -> 16.3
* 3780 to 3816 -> 16.2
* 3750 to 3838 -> 16.2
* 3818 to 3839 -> 15.4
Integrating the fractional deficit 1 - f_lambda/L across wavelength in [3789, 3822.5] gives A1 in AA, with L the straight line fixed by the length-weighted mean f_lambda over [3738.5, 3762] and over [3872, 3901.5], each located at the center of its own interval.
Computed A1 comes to 1.10 AA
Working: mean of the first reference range 17.2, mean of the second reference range 15.5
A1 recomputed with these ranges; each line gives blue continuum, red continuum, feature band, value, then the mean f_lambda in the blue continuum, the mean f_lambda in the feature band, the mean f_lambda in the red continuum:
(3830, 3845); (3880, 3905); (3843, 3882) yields -3.0 AA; 14.8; 16.3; 15.5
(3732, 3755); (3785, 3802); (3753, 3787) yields -1.2 AA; 16.9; 16.9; 15.8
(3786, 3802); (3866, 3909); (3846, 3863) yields -0.5 AA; 15.7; 16.3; 15.9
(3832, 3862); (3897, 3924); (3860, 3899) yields -1.4 AA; 15.7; 16.2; 15.6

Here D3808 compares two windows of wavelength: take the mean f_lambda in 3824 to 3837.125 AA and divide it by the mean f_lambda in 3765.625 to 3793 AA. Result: 0.93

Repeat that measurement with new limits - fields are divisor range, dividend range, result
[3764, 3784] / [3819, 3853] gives 0.92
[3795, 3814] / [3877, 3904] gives 0.96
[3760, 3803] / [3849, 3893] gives 0.99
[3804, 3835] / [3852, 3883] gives 1.03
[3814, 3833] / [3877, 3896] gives 0.98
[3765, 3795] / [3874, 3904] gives 0.94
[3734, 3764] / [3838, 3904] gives 0.94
